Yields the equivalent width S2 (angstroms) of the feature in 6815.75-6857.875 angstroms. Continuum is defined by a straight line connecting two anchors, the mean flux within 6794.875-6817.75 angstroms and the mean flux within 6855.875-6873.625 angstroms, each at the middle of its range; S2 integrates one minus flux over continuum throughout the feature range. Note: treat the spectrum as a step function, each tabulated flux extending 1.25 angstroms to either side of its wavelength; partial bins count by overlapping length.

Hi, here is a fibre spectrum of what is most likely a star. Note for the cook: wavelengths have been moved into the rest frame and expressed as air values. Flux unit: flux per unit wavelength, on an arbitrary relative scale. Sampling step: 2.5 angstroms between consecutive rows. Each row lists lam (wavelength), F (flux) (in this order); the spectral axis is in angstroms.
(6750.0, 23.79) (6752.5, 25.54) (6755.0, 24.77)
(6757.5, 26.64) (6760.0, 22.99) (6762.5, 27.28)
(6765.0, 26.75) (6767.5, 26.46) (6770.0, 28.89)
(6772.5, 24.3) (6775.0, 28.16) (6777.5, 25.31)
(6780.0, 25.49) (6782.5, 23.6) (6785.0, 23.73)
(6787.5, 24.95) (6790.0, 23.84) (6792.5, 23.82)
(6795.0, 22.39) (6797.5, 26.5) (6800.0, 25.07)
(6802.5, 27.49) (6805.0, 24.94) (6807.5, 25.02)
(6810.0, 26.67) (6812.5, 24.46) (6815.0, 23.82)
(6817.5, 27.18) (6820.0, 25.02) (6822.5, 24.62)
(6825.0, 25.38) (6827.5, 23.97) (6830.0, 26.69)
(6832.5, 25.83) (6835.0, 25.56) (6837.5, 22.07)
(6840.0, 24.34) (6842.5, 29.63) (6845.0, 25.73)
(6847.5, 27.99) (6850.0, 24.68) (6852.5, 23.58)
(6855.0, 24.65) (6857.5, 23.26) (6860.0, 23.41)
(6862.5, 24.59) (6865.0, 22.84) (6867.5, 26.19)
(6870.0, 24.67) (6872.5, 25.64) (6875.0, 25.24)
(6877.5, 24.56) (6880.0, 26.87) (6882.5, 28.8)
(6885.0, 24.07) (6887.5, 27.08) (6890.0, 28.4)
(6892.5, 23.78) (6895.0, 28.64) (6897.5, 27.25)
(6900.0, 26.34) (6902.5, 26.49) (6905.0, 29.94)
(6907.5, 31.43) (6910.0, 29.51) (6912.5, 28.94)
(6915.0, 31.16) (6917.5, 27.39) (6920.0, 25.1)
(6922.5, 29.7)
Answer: -0.78 angstroms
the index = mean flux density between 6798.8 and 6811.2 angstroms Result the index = 25.8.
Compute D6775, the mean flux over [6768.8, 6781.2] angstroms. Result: 26.4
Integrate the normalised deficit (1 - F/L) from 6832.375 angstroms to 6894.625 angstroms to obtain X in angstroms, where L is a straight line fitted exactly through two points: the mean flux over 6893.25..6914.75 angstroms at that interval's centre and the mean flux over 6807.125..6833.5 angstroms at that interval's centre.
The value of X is 3.7 angstroms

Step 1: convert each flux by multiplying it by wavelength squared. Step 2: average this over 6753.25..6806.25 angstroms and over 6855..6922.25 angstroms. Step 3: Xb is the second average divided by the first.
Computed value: 1.1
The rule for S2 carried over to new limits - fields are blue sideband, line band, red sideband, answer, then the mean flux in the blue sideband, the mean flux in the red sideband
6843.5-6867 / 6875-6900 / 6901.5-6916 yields 1.0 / 24.6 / 29.6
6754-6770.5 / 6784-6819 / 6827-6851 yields 1.3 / 26.2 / 25.7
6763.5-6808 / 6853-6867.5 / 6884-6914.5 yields 1.6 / 25.4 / 27.8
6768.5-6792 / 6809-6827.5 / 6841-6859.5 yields 0.2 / 25.3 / 25.5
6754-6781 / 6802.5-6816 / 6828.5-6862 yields 0.2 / 26.1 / 25.2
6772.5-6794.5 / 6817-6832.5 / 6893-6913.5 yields 0.3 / 24.7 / 28.4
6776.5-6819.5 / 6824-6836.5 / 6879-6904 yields 0.1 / 25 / 26.8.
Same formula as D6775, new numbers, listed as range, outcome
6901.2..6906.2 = 28.2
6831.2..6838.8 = 24.5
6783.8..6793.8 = 24.1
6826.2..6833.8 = 25.5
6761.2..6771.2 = 27.3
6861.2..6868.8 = 24.5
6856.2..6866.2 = 23.5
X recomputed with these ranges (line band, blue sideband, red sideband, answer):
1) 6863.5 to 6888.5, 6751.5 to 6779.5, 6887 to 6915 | 2.0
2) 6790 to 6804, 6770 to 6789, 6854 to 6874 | 0.1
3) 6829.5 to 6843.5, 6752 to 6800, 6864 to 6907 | 0.2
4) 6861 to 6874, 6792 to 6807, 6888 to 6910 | 1.1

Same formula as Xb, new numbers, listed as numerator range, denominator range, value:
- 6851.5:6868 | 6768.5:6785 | 0.95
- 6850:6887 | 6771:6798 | 1.03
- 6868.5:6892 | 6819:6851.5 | 1.04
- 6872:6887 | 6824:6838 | 1.05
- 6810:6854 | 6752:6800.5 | 1.02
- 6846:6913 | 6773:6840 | 1.07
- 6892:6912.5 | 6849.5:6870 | 1.18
